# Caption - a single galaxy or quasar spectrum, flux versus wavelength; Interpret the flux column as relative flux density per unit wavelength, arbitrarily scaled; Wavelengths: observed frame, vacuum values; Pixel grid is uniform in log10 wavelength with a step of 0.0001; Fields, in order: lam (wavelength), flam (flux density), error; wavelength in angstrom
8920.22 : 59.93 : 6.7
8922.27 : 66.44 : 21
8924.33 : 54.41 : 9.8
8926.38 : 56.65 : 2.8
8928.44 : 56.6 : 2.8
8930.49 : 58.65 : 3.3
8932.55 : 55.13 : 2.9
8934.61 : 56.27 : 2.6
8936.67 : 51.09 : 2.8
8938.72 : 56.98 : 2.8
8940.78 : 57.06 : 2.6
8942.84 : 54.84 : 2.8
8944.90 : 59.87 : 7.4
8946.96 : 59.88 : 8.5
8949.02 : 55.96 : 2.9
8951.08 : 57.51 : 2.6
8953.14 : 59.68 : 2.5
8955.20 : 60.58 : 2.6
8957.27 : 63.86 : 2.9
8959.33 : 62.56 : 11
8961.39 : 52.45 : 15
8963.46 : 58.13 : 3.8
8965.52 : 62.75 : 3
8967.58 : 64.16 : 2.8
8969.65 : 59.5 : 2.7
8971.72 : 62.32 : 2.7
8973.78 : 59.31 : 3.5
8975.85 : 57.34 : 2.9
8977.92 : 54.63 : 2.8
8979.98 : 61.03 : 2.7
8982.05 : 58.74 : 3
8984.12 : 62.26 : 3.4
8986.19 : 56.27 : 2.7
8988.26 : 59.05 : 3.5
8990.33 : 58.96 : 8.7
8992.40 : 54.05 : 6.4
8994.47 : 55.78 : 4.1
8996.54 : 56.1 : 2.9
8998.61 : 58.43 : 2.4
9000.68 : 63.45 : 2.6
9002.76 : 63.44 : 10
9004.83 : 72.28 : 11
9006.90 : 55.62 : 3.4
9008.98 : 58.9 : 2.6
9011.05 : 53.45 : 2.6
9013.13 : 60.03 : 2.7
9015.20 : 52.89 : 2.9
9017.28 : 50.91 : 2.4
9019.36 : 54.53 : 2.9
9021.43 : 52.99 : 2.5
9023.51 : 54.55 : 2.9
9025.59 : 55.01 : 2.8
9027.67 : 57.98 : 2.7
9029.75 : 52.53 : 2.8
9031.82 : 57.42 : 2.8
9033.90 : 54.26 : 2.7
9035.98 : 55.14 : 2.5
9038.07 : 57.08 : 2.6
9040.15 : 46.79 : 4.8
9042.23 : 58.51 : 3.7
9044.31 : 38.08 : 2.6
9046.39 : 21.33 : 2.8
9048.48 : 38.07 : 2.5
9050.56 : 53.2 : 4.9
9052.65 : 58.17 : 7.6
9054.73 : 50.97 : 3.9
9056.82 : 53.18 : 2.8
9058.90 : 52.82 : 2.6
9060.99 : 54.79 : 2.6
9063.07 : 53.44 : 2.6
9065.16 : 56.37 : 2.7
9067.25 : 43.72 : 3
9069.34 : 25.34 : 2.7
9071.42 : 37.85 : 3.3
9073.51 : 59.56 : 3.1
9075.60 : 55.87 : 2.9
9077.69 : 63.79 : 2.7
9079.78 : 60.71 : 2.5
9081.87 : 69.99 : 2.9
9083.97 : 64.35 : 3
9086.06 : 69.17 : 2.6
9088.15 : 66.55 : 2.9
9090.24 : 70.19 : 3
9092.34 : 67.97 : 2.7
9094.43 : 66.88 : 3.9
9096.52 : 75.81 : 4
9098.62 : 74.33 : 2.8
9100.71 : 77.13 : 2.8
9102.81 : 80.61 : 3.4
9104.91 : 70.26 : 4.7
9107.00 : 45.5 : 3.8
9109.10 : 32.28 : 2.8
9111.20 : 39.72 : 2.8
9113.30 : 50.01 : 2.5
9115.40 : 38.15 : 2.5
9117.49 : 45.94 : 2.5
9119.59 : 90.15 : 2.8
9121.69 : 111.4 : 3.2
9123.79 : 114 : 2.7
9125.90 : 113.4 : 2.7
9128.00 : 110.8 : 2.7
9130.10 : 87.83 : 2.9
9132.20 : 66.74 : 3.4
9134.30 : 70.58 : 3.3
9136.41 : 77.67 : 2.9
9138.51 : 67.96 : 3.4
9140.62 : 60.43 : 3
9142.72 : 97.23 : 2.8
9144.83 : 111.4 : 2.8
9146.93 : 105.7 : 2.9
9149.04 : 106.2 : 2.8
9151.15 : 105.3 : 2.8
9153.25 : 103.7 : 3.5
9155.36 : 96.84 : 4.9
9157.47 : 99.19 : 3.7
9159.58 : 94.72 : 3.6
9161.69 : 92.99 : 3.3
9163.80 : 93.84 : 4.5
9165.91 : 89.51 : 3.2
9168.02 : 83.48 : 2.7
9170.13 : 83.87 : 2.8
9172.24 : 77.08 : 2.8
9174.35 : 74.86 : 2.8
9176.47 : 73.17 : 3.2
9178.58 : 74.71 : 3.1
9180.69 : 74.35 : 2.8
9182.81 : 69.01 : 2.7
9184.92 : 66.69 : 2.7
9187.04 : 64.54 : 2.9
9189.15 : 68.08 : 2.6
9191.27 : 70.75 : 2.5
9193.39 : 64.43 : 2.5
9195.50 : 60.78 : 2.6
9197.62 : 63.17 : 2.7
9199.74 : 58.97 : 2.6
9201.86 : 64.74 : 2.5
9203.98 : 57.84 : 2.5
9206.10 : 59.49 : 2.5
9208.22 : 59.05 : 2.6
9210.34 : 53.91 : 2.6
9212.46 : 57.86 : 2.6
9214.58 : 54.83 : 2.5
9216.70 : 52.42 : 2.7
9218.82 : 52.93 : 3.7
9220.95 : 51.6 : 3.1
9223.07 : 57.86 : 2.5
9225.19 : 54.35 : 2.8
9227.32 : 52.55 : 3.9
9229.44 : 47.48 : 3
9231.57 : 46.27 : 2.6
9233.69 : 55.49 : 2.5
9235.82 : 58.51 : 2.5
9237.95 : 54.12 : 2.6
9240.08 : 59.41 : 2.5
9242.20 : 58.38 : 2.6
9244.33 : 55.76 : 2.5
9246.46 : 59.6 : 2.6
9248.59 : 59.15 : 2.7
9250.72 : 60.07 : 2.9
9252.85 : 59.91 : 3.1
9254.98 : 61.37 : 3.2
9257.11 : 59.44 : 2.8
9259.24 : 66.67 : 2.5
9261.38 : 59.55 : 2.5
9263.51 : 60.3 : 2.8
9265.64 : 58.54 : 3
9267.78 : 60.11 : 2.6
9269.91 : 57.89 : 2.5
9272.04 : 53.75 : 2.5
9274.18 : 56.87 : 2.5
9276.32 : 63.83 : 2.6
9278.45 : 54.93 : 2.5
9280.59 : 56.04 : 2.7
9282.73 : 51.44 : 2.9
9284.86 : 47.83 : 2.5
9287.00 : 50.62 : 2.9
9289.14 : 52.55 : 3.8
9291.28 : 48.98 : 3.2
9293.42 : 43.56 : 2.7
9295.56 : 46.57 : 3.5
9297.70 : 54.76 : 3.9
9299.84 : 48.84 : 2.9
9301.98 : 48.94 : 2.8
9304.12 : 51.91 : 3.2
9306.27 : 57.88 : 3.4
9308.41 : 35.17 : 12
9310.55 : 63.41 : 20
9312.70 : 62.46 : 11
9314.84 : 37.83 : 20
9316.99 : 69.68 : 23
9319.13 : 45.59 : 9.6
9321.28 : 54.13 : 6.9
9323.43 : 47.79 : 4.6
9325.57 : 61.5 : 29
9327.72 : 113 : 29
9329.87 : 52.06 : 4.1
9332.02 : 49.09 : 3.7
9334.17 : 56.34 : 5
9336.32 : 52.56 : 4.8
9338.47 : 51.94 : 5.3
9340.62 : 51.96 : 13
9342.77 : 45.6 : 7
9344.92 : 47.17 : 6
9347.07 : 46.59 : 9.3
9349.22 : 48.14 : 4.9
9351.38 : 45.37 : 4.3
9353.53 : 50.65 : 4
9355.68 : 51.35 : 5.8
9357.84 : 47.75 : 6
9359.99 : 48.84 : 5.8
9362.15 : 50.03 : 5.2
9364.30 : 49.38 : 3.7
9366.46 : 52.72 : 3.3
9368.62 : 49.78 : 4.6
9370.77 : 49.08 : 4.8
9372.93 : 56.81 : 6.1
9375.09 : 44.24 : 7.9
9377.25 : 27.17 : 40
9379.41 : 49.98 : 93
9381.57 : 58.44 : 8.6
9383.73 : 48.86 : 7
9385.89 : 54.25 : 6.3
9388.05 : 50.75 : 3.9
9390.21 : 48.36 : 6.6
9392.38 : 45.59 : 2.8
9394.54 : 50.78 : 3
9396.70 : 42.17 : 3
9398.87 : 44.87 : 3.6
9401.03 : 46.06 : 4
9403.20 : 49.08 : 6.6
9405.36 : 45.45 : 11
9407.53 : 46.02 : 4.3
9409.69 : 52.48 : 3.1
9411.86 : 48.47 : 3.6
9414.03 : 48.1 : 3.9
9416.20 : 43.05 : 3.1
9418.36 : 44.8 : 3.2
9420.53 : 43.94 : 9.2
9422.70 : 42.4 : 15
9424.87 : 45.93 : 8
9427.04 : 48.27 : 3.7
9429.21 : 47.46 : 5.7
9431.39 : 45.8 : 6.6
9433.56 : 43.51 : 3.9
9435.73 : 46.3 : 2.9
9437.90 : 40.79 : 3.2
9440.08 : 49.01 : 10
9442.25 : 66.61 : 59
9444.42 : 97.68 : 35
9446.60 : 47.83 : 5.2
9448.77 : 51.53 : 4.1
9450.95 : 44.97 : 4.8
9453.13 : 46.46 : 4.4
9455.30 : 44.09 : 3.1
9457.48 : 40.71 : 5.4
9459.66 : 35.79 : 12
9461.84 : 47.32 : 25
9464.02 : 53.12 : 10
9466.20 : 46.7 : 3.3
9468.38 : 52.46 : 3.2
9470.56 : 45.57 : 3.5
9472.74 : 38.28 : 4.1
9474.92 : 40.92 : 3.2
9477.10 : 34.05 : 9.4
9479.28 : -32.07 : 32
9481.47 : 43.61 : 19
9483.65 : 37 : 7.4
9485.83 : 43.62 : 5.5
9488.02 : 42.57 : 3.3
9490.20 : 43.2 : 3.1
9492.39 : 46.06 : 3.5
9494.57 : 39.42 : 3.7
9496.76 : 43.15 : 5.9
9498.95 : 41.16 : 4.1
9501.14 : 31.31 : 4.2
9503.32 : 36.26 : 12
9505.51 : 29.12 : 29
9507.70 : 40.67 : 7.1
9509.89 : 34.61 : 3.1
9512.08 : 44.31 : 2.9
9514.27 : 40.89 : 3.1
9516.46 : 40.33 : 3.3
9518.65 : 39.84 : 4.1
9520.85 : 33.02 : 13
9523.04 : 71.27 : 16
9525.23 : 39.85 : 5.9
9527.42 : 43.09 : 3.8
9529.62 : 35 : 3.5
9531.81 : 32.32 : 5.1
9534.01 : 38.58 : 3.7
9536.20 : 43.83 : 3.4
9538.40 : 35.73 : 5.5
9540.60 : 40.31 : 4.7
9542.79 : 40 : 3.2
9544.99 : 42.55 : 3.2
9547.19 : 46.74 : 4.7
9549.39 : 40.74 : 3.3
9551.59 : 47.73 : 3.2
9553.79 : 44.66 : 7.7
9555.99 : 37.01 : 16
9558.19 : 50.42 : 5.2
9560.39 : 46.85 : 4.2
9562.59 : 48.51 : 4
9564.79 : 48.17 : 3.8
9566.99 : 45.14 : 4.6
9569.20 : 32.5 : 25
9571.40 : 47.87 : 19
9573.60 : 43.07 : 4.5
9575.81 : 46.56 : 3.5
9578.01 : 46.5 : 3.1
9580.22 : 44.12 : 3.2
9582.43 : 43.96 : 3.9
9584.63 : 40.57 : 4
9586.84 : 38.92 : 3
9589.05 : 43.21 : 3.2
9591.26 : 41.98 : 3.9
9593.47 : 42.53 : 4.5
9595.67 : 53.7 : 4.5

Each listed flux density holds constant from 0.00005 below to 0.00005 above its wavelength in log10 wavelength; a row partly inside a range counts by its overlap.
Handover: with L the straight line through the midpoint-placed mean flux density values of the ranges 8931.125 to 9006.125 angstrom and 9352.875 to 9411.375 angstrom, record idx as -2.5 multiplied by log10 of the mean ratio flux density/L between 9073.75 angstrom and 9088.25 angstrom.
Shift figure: -0.14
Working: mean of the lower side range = 58.9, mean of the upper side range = 48.5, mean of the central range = 63.9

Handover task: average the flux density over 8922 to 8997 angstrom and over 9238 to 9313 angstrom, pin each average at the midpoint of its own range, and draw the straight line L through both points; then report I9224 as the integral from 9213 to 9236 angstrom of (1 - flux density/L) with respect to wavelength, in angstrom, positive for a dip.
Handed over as 1.2 angstrom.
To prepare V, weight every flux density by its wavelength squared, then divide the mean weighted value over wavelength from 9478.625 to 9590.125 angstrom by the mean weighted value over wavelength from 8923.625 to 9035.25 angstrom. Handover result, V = 0.80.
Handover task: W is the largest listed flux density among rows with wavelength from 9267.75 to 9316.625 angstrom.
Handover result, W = 63.83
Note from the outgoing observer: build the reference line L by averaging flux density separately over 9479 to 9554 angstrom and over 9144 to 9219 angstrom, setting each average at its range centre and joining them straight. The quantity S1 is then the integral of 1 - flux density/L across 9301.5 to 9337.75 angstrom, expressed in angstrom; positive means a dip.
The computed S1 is 2.69 angstrom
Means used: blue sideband 76.3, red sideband 39.6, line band 56.5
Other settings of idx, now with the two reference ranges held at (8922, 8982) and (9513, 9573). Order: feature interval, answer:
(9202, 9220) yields -0.099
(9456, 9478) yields 0.028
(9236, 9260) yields -0.174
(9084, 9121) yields -0.158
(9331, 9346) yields -0.056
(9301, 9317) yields -0.074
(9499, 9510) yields 0.241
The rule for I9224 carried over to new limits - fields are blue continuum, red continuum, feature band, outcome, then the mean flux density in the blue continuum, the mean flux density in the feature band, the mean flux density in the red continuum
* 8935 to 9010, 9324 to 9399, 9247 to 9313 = -2.86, 59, 55.2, 51.3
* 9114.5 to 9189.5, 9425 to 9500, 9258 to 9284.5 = 4.38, 85.3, 58.1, 44.2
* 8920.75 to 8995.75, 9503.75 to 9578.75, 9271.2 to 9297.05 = -1.53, 58.4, 52.3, 42.2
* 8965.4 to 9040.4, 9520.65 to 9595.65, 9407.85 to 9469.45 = -3.13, 57.6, 48.7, 43.3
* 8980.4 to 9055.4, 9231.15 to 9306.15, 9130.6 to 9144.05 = -4.80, 54.7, 74.8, 55.6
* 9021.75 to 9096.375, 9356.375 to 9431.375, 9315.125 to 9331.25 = -4.19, 54.6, 61.9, 47.7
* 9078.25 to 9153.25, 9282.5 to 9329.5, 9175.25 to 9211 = 1.28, 76.4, 65.1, 54.3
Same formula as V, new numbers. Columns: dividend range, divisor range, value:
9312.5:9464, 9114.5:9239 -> 0.71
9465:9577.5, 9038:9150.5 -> 0.67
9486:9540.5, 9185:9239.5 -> 0.74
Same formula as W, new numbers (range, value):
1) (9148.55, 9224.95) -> 106.2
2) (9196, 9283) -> 66.67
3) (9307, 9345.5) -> 113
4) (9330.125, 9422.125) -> 58.44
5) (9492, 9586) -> 71.27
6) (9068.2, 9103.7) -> 80.61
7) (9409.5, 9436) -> 52.48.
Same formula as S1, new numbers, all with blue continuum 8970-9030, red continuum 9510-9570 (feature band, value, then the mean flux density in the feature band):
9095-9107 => -3.9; 72.7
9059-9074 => 2.3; 47.2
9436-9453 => -4.0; 55.8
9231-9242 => -0.9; 55.4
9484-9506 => 2.0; 39.8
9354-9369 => -0.8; 50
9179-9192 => -4.1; 69.1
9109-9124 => -2.8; 64.6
